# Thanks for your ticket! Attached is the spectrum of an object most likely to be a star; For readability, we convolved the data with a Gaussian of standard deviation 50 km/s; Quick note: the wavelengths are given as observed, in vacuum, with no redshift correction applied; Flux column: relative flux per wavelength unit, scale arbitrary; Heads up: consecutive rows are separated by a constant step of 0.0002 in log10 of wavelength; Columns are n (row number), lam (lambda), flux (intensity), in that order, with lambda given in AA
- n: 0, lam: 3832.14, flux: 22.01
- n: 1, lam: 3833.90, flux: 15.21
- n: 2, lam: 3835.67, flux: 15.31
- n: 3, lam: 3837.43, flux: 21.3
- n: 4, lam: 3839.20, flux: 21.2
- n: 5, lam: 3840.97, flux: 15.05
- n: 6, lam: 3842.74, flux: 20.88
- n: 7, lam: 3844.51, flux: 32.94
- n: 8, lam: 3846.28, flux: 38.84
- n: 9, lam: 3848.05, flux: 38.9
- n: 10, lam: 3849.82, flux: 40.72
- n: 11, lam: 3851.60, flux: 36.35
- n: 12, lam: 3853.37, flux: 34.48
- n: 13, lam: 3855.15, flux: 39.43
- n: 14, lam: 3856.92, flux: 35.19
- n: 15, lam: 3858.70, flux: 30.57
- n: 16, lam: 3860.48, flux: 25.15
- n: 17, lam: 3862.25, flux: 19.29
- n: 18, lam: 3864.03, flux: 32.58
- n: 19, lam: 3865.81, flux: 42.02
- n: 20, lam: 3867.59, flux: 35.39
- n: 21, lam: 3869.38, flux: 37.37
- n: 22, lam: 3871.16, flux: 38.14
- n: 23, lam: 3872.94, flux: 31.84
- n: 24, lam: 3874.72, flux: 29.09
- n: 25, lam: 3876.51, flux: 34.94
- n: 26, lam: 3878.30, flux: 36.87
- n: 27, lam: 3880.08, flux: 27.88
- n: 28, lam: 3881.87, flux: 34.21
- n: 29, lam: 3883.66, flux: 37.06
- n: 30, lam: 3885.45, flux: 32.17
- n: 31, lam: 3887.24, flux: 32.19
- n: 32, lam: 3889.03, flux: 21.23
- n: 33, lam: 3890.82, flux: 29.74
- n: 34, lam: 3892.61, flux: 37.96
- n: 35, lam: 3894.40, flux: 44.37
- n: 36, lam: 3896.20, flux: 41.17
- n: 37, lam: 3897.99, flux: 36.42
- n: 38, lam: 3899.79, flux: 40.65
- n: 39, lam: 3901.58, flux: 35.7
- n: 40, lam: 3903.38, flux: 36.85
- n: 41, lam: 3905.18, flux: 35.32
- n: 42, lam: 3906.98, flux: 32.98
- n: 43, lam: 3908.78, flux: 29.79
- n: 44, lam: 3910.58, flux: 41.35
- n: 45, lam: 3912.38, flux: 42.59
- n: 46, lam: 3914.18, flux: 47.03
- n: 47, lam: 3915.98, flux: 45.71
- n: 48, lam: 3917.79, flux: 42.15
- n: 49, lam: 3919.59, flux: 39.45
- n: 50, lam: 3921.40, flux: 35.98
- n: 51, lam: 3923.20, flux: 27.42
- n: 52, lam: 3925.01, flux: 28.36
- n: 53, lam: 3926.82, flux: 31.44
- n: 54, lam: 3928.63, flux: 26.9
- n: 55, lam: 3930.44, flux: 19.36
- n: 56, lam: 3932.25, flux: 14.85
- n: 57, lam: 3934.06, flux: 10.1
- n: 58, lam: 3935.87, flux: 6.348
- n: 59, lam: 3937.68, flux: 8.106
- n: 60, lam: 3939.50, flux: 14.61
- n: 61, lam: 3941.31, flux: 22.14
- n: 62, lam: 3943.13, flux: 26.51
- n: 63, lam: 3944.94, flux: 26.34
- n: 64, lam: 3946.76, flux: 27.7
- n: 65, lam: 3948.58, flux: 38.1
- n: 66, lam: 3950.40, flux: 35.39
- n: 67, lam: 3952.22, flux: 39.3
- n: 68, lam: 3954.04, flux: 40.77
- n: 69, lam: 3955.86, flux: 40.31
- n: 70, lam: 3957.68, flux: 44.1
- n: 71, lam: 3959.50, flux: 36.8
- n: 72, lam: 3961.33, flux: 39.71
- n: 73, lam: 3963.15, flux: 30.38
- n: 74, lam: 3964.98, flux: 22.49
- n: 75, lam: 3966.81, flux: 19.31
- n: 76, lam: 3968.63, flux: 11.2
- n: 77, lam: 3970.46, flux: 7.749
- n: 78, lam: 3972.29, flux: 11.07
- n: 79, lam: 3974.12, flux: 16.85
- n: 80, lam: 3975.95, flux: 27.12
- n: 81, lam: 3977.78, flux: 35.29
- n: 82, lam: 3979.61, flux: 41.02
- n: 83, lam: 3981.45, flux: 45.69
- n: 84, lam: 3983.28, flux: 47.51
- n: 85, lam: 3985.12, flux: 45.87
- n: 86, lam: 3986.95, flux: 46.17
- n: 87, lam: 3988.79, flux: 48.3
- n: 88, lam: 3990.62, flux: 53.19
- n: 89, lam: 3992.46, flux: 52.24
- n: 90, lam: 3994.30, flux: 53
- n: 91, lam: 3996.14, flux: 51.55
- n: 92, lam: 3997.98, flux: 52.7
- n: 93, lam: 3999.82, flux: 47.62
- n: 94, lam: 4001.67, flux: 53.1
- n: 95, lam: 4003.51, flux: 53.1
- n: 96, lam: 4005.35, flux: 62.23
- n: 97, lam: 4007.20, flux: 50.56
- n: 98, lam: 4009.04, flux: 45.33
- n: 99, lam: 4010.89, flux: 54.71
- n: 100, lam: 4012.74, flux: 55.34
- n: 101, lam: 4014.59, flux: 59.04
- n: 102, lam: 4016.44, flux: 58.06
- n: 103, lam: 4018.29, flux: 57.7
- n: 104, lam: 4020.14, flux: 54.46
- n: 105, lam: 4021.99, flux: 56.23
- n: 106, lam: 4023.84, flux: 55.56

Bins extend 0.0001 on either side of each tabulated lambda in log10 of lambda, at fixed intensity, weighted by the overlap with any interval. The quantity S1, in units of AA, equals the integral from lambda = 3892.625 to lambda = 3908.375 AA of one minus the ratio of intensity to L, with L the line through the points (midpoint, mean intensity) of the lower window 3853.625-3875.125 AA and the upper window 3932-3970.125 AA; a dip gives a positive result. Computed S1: -3.8 AA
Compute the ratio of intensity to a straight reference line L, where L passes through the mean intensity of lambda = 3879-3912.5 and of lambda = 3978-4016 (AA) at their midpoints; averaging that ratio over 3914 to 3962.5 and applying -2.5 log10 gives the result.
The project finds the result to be 0.36 mag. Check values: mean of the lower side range 35.1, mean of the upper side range 50.7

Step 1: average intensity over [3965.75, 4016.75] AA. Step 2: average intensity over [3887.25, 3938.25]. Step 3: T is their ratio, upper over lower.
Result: 1.3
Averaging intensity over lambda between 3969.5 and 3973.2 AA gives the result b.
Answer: 9.42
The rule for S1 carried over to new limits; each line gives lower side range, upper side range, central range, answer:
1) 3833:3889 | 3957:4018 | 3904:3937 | 4.63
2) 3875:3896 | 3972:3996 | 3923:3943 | 9.77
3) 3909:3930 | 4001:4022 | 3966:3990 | 8.59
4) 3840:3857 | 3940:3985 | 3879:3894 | 0.12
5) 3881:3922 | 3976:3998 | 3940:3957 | 3.93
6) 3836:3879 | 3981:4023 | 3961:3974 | 7.72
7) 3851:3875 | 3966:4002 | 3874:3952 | 8.72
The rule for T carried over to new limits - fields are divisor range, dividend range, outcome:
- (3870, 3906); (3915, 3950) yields 0.75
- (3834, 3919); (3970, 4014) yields 1.32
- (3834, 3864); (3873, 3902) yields 1.19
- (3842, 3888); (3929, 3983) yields 0.79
